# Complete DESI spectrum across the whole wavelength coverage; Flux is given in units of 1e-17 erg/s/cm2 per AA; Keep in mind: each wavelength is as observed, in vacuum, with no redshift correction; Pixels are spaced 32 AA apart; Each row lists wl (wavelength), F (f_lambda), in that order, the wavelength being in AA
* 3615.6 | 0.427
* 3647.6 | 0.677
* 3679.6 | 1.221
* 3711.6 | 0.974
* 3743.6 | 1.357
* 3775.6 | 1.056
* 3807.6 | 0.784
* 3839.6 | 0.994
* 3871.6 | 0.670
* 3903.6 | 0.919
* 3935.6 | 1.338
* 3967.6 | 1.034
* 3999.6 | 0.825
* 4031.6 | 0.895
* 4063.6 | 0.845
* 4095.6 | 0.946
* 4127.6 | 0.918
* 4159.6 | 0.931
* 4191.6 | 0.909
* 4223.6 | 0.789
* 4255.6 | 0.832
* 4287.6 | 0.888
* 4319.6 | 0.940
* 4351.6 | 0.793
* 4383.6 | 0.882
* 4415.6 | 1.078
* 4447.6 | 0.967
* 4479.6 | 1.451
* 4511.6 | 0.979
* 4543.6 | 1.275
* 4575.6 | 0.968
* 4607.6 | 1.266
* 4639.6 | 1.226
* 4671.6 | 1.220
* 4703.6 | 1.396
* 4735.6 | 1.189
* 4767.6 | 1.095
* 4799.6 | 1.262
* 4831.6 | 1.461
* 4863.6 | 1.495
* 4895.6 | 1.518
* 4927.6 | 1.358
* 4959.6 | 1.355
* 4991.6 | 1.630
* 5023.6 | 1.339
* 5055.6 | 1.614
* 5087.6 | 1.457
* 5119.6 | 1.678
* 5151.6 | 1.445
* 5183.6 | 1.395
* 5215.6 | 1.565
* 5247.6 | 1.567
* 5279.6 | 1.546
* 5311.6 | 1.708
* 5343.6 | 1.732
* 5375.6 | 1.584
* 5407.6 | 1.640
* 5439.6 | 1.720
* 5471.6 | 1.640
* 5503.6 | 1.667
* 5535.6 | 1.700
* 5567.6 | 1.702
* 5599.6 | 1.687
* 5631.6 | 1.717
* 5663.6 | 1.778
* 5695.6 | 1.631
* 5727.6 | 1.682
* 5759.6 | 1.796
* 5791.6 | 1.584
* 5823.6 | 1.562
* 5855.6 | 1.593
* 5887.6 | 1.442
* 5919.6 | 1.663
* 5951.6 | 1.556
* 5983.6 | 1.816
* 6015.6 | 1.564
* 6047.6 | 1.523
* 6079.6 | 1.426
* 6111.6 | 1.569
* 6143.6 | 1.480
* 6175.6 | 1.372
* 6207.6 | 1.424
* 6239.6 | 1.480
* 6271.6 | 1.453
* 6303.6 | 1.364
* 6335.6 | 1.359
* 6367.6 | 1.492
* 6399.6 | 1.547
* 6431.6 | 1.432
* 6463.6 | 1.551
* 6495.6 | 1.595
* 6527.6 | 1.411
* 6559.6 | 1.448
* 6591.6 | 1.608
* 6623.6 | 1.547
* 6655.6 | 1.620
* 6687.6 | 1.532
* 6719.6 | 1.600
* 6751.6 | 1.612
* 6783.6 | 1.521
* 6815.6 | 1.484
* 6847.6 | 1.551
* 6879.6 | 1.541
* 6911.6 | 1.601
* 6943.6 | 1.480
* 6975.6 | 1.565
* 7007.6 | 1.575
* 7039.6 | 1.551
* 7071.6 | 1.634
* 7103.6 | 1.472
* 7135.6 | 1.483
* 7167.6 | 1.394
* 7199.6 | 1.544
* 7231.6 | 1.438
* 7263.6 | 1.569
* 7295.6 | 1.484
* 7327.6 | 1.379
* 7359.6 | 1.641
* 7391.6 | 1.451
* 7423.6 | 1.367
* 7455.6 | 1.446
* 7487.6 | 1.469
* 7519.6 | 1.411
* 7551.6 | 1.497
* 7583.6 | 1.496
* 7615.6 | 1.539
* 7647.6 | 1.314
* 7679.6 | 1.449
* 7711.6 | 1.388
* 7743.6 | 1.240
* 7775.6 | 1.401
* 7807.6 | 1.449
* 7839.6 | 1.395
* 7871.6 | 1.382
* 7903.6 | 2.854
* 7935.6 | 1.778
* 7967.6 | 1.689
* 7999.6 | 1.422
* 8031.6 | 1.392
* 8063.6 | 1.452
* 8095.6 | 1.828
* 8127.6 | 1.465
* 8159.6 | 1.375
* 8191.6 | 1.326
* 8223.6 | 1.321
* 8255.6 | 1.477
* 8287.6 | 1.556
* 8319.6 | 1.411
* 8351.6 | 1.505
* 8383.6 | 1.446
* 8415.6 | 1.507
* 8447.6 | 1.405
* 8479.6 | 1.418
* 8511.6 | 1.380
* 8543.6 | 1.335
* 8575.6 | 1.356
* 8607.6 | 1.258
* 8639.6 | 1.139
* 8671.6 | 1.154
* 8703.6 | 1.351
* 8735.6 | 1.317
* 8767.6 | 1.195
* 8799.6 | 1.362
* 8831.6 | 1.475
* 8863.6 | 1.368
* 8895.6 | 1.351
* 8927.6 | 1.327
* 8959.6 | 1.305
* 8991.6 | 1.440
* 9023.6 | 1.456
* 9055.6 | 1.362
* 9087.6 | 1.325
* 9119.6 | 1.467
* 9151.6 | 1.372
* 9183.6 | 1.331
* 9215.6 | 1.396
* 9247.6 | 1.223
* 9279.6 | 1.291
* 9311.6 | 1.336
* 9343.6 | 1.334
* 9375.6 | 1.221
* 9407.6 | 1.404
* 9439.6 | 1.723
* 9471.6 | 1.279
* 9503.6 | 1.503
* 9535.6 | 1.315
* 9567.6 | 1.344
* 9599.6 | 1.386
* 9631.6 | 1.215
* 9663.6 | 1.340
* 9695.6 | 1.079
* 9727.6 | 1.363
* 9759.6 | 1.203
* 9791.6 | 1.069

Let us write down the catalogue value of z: 0.20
